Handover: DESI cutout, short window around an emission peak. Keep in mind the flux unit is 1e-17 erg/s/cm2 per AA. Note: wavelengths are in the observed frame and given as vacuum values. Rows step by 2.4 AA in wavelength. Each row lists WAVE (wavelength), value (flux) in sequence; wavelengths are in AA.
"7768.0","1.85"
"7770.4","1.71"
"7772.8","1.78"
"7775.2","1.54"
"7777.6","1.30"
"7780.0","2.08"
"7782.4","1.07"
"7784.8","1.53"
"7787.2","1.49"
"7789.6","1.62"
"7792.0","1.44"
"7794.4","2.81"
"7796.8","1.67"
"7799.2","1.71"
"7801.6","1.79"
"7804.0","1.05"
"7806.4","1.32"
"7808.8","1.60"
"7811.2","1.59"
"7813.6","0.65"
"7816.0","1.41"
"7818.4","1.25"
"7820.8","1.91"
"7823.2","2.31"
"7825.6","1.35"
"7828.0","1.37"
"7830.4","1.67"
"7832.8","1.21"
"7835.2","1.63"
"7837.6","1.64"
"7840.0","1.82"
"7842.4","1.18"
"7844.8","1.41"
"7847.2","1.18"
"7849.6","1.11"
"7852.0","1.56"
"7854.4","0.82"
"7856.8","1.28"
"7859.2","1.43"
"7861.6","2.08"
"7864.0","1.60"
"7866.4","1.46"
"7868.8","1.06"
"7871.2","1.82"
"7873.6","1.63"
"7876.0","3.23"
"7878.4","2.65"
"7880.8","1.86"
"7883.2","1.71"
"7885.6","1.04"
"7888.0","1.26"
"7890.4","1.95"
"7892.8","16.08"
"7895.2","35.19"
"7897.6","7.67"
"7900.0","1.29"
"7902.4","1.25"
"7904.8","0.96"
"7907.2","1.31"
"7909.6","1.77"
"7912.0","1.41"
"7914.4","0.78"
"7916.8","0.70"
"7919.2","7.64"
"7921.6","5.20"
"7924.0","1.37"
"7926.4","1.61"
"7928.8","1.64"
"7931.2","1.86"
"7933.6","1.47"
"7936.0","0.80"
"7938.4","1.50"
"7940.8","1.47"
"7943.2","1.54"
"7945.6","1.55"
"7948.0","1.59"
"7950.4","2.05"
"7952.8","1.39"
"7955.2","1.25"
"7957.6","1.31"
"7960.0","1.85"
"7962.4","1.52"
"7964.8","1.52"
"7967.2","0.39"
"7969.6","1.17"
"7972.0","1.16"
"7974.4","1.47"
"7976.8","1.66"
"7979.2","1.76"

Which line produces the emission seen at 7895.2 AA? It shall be H-alpha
